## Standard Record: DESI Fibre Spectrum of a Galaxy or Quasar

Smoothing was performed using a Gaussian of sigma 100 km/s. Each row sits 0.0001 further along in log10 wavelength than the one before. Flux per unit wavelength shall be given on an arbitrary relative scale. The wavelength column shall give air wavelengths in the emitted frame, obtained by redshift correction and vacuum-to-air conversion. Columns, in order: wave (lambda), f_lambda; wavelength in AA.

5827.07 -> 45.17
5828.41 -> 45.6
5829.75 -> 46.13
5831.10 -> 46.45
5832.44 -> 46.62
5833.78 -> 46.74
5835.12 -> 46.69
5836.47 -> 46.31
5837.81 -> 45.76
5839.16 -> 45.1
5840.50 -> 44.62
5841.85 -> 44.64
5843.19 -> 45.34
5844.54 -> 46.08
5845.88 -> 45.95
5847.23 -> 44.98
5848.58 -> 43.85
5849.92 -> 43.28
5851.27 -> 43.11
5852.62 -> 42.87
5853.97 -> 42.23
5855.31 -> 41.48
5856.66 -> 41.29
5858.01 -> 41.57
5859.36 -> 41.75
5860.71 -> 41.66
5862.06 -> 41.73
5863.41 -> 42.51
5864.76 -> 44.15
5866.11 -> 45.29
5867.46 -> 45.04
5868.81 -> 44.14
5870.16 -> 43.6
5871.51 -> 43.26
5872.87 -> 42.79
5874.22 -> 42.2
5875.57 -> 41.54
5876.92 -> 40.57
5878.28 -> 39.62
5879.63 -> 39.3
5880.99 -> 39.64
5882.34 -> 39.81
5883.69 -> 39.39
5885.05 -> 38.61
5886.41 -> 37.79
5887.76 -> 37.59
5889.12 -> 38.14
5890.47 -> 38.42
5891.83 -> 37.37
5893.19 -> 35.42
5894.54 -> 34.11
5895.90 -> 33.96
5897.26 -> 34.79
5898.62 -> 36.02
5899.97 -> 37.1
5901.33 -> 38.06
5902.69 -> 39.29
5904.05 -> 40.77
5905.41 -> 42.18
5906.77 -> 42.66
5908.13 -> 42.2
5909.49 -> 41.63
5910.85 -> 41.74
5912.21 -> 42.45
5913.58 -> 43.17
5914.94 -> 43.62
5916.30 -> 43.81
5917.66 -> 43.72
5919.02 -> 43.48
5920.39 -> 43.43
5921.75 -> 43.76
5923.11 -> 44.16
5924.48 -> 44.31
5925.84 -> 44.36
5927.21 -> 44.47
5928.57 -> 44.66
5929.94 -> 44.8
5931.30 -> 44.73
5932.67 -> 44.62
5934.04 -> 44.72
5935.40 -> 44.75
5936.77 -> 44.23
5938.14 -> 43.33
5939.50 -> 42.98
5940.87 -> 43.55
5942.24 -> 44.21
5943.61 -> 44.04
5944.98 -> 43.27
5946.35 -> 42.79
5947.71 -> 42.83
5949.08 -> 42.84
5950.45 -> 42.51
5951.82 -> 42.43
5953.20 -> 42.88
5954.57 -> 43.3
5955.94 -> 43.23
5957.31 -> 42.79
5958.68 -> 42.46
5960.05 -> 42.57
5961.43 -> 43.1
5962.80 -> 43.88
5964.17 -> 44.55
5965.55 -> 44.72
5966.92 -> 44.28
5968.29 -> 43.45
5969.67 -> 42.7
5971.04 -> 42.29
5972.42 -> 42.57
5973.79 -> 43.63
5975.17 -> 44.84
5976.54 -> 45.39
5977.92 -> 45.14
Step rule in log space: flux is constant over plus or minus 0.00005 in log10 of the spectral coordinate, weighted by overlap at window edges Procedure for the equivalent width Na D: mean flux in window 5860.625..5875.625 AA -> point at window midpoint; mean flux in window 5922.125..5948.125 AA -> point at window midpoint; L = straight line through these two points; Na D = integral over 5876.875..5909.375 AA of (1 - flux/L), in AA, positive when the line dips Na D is 3.8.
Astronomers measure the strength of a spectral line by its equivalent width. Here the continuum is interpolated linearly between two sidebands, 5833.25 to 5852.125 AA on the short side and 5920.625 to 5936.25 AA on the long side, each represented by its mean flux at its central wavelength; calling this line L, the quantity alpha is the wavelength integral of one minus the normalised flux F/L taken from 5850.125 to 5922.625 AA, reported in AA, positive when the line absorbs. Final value 6.3 AA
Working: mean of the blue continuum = 45.1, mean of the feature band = 40.9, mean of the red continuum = 44.5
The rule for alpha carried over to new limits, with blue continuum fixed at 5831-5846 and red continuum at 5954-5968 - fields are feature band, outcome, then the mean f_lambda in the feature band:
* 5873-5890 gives 2.0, 39.6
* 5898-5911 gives 1.3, 40.1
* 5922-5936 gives -0.1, 44.5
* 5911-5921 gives 0.2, 43.3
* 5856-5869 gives 0.7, 42.9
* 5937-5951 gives 0.2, 43.3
